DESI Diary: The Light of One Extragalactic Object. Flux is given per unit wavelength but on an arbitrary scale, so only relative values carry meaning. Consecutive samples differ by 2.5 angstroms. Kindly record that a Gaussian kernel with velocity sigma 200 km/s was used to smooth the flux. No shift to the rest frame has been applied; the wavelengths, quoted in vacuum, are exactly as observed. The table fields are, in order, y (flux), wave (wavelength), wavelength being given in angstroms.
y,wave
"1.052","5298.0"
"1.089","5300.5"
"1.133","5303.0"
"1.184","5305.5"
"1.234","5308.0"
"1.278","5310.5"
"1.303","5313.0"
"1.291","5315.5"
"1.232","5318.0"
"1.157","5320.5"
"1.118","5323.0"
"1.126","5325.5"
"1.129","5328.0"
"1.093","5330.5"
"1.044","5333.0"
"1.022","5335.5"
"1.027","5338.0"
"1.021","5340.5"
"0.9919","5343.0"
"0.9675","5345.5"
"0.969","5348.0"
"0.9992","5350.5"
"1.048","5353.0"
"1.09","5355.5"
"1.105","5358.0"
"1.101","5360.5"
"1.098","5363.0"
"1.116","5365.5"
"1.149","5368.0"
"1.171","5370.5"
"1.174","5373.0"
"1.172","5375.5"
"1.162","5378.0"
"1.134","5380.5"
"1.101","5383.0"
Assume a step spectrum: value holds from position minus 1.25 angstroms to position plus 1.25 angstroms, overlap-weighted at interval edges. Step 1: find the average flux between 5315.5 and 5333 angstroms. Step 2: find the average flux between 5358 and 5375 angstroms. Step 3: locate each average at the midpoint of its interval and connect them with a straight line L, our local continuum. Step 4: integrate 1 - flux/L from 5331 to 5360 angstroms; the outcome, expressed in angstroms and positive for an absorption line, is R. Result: 2.8 angstroms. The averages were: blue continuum 1.15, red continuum 1.13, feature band 1.03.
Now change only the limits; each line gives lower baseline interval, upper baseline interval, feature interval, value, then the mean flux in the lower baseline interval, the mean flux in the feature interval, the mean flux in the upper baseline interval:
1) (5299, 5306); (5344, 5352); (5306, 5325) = -2.4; 1.13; 1.22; 0.981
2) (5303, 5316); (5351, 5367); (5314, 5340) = 1.5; 1.24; 1.12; 1.09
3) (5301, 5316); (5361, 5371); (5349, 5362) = 0.9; 1.23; 1.07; 1.13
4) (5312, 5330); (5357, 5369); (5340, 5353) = 1.7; 1.19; 0.994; 1.11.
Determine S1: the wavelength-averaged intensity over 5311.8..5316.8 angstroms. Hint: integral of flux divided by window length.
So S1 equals 1.3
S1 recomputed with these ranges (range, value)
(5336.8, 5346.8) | 1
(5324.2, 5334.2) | 1.1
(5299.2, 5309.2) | 1.16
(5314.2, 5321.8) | 1.23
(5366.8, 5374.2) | 1.16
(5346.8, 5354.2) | 1.01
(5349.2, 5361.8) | 1.07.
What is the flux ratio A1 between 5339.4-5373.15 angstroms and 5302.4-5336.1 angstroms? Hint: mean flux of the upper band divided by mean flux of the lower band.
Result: 0.91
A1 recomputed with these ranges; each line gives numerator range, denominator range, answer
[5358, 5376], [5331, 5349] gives 1.12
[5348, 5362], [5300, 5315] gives 0.87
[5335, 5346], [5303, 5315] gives 0.81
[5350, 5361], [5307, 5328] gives 0.88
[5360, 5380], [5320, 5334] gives 1.03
